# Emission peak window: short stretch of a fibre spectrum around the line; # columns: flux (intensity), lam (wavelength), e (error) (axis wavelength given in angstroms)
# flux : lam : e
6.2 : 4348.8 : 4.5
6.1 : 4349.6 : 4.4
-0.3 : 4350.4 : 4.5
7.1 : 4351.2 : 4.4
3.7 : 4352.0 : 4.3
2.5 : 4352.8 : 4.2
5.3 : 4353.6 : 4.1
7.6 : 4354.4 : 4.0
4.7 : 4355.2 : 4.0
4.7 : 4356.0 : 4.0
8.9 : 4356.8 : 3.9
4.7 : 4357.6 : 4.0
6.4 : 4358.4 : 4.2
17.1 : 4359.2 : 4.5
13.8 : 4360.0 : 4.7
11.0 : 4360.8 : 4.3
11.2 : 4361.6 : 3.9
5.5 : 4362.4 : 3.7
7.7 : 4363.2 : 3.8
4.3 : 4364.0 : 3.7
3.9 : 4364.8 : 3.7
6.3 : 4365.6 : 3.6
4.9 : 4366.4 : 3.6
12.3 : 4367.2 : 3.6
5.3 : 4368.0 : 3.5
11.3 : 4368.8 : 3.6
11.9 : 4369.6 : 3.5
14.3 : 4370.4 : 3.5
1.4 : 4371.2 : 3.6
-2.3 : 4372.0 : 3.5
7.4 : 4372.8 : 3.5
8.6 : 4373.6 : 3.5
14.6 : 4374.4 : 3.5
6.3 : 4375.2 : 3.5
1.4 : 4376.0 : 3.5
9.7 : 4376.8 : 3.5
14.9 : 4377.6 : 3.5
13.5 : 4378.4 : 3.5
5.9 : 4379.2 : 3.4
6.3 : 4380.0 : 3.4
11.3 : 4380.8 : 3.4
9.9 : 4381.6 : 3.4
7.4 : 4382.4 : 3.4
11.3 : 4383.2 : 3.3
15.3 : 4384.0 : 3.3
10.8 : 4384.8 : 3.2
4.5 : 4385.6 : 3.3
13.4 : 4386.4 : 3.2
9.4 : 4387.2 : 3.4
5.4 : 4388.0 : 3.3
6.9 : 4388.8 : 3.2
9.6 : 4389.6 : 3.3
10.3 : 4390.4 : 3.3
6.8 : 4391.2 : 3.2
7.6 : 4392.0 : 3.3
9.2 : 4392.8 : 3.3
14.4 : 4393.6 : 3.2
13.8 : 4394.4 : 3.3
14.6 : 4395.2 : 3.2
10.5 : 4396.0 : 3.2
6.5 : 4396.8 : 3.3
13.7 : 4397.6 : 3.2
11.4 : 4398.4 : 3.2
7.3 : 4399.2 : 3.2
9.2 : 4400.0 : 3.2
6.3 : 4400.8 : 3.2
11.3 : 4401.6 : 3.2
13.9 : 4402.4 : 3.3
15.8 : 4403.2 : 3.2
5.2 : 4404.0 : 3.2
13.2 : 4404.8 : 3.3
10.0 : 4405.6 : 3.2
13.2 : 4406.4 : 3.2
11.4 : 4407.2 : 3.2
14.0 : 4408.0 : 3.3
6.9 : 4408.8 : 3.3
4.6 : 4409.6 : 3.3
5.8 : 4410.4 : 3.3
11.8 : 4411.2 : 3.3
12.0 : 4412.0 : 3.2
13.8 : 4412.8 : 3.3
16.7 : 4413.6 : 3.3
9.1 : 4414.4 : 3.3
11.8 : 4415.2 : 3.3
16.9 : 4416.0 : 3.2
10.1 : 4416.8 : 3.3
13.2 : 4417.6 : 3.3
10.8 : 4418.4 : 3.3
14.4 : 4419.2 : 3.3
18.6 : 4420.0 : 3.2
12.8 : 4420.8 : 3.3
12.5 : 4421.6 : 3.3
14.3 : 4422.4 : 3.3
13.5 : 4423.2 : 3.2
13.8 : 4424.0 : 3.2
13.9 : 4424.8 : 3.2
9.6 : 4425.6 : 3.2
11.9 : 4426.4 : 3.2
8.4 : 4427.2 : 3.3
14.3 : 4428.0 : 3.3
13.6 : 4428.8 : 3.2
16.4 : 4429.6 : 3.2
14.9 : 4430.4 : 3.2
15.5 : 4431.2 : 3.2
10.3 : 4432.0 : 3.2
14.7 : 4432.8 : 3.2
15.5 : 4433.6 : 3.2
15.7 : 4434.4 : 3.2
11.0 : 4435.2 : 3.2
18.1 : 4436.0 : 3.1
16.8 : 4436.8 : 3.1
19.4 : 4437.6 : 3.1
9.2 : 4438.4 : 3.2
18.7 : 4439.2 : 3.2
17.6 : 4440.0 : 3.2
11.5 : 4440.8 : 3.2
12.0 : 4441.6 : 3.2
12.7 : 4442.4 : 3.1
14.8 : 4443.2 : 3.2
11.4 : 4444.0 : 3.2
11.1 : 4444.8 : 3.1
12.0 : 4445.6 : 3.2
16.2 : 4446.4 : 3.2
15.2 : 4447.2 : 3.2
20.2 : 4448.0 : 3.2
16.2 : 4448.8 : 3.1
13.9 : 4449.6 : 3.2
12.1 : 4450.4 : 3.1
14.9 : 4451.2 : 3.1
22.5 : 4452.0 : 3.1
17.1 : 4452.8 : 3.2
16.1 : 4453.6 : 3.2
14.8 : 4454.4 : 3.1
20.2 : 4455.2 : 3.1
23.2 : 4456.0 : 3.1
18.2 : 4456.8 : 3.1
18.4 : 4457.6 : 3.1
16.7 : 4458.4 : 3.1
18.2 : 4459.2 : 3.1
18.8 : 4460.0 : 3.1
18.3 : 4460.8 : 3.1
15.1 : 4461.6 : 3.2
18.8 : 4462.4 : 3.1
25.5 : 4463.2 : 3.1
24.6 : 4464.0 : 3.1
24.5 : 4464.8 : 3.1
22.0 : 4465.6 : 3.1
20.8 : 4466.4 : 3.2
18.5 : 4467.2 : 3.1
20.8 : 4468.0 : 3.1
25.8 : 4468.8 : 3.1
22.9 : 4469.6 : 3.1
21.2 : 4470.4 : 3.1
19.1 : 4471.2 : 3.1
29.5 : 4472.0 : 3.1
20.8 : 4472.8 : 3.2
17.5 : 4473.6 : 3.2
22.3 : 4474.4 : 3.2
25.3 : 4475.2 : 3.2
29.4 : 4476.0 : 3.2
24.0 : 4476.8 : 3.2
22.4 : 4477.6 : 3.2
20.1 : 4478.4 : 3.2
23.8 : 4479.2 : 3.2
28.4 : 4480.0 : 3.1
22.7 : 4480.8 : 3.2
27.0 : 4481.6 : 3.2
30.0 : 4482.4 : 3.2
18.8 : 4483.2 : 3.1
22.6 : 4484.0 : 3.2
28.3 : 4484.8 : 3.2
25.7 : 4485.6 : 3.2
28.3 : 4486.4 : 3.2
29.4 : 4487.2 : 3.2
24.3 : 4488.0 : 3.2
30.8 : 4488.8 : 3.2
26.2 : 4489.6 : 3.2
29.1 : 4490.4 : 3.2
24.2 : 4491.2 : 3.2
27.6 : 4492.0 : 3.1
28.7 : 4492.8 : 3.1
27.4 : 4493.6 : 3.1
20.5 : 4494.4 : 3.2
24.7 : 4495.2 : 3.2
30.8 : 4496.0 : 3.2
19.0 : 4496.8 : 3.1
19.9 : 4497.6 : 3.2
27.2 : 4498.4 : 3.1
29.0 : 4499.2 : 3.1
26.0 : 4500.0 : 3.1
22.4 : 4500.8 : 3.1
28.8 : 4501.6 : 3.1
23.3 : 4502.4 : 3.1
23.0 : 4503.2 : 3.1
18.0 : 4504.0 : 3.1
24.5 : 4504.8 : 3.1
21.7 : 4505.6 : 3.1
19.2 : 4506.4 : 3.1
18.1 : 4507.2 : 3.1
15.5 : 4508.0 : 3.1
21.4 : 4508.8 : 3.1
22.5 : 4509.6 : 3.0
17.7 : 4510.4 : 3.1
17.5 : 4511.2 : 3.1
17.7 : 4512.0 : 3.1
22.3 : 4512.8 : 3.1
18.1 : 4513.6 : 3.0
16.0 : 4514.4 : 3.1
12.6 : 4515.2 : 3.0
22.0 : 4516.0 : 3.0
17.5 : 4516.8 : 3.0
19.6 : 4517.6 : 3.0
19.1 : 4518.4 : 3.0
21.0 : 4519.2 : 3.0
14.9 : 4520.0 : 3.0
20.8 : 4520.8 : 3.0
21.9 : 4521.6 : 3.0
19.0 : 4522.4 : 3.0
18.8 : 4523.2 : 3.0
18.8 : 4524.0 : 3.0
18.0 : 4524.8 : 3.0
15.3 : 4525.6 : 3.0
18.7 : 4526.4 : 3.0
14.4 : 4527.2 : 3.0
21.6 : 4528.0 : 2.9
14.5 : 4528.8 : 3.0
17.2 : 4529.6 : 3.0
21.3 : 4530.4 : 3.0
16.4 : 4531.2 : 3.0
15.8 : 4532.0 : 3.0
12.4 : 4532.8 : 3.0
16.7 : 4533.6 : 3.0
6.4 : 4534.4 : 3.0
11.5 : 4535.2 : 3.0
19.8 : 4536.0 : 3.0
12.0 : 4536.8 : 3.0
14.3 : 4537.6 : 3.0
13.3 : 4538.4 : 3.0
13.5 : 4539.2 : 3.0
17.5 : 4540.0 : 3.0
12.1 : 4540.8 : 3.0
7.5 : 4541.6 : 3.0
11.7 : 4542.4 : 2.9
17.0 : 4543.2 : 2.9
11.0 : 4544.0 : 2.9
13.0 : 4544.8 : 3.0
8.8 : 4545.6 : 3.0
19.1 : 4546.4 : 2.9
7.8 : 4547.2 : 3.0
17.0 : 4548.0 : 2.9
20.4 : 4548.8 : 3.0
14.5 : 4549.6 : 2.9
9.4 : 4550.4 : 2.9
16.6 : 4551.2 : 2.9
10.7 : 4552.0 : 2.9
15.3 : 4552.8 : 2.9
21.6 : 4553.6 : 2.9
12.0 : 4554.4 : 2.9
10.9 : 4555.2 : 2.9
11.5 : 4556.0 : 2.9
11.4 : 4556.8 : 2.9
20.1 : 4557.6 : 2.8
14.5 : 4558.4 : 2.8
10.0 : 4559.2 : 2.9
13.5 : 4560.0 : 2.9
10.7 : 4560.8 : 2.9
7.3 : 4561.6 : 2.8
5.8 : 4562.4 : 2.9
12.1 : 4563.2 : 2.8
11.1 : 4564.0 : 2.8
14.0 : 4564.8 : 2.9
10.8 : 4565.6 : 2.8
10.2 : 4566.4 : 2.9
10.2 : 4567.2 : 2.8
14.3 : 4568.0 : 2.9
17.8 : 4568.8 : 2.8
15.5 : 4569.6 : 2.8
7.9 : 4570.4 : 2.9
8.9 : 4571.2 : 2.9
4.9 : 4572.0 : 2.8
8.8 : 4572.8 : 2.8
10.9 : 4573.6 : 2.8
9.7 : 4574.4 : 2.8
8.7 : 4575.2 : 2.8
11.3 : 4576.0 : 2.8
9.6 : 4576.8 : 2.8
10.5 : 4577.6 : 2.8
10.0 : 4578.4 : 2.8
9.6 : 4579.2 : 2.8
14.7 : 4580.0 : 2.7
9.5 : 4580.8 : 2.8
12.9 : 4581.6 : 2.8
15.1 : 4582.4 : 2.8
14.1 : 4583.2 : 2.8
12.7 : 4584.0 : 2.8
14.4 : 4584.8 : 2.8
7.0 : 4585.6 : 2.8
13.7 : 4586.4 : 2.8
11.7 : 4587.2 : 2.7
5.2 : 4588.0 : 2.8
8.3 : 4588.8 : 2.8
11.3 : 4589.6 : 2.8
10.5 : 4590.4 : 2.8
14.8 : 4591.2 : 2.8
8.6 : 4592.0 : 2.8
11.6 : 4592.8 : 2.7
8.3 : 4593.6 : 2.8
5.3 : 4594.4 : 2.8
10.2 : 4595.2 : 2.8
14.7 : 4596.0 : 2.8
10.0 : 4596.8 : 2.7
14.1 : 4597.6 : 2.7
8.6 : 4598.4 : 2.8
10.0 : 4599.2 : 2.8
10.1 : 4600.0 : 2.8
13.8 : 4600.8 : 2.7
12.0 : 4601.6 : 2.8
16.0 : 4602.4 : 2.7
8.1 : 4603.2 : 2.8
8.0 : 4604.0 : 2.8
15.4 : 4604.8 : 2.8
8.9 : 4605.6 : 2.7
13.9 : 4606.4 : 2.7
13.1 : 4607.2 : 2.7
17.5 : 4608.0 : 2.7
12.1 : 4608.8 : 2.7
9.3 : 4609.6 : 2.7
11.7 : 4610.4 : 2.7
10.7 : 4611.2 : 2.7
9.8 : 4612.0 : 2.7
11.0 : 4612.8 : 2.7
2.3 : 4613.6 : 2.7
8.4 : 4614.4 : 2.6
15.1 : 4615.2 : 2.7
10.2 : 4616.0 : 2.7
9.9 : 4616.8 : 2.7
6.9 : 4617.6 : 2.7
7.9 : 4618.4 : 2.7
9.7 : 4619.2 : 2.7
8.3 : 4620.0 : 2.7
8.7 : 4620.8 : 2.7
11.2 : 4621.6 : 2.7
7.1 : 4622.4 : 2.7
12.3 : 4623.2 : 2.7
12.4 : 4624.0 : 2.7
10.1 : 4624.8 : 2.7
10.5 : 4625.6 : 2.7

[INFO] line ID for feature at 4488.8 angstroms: C IV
